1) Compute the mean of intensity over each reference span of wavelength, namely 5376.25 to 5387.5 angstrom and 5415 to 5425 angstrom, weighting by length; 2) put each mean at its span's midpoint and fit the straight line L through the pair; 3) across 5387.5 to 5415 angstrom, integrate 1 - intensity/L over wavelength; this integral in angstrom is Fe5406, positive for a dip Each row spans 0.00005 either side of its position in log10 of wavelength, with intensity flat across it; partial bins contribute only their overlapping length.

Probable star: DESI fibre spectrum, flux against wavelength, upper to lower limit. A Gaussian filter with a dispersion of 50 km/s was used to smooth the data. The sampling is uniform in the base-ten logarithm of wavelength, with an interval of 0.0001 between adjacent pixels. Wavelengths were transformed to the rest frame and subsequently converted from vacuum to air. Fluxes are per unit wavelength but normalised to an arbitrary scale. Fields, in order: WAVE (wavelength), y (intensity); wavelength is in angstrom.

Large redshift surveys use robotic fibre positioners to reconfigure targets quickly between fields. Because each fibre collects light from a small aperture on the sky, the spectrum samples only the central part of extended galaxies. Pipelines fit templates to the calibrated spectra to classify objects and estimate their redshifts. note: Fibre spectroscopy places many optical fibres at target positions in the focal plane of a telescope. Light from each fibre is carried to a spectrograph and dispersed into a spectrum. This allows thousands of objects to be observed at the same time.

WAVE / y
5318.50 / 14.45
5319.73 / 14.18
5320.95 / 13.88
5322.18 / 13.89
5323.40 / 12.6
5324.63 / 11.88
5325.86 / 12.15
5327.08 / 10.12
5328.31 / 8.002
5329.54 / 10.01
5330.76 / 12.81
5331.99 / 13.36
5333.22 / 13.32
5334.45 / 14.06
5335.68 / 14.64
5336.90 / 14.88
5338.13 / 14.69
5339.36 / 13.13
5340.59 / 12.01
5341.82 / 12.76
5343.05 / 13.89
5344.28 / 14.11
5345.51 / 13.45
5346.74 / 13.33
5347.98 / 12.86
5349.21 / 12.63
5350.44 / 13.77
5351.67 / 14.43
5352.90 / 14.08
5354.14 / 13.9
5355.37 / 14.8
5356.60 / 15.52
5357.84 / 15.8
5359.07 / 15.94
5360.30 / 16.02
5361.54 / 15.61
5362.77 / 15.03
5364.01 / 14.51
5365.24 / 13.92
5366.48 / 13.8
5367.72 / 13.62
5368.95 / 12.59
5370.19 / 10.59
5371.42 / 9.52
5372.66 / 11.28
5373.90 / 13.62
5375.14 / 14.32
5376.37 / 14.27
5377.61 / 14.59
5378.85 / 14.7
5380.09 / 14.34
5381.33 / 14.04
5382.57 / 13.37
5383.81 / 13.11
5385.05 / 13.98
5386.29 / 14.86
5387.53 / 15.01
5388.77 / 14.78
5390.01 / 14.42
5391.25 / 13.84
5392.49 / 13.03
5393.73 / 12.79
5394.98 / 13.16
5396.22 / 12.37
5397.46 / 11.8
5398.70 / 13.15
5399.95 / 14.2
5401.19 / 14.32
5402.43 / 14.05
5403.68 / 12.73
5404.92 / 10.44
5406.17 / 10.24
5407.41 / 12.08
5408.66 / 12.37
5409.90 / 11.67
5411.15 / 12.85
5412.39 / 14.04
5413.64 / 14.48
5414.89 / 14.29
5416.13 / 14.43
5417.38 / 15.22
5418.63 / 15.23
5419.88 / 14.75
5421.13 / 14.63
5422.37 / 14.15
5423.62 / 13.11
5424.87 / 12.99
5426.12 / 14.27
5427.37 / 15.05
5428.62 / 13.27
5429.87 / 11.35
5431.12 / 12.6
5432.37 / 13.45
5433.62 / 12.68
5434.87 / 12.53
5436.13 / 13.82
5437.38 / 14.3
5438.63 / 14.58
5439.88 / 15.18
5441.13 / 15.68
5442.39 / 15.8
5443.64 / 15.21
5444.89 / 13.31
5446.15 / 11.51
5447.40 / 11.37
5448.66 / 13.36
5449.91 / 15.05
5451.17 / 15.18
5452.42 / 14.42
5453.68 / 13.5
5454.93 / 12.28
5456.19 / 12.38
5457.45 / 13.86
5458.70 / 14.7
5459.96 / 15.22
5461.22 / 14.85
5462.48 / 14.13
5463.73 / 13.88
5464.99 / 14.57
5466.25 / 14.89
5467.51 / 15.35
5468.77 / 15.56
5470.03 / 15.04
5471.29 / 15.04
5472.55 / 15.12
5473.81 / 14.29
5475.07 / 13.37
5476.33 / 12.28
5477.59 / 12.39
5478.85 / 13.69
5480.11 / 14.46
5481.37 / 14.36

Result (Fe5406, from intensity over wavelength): 2.3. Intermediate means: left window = 14.2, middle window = 13.1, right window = 14.4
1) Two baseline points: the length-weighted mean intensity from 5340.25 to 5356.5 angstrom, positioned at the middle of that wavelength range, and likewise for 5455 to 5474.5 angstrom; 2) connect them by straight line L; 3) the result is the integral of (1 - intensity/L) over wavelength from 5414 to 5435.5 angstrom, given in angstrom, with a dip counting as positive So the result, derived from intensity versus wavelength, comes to 0.7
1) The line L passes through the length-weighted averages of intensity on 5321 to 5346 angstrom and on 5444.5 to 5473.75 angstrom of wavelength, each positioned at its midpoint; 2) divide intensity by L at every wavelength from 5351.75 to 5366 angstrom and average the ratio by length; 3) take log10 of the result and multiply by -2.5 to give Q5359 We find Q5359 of -0.15 mag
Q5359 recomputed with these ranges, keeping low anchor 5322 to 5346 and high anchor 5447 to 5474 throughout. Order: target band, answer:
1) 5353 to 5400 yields -0.05 mag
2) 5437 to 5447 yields -0.02 mag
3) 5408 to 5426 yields -0.01 mag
